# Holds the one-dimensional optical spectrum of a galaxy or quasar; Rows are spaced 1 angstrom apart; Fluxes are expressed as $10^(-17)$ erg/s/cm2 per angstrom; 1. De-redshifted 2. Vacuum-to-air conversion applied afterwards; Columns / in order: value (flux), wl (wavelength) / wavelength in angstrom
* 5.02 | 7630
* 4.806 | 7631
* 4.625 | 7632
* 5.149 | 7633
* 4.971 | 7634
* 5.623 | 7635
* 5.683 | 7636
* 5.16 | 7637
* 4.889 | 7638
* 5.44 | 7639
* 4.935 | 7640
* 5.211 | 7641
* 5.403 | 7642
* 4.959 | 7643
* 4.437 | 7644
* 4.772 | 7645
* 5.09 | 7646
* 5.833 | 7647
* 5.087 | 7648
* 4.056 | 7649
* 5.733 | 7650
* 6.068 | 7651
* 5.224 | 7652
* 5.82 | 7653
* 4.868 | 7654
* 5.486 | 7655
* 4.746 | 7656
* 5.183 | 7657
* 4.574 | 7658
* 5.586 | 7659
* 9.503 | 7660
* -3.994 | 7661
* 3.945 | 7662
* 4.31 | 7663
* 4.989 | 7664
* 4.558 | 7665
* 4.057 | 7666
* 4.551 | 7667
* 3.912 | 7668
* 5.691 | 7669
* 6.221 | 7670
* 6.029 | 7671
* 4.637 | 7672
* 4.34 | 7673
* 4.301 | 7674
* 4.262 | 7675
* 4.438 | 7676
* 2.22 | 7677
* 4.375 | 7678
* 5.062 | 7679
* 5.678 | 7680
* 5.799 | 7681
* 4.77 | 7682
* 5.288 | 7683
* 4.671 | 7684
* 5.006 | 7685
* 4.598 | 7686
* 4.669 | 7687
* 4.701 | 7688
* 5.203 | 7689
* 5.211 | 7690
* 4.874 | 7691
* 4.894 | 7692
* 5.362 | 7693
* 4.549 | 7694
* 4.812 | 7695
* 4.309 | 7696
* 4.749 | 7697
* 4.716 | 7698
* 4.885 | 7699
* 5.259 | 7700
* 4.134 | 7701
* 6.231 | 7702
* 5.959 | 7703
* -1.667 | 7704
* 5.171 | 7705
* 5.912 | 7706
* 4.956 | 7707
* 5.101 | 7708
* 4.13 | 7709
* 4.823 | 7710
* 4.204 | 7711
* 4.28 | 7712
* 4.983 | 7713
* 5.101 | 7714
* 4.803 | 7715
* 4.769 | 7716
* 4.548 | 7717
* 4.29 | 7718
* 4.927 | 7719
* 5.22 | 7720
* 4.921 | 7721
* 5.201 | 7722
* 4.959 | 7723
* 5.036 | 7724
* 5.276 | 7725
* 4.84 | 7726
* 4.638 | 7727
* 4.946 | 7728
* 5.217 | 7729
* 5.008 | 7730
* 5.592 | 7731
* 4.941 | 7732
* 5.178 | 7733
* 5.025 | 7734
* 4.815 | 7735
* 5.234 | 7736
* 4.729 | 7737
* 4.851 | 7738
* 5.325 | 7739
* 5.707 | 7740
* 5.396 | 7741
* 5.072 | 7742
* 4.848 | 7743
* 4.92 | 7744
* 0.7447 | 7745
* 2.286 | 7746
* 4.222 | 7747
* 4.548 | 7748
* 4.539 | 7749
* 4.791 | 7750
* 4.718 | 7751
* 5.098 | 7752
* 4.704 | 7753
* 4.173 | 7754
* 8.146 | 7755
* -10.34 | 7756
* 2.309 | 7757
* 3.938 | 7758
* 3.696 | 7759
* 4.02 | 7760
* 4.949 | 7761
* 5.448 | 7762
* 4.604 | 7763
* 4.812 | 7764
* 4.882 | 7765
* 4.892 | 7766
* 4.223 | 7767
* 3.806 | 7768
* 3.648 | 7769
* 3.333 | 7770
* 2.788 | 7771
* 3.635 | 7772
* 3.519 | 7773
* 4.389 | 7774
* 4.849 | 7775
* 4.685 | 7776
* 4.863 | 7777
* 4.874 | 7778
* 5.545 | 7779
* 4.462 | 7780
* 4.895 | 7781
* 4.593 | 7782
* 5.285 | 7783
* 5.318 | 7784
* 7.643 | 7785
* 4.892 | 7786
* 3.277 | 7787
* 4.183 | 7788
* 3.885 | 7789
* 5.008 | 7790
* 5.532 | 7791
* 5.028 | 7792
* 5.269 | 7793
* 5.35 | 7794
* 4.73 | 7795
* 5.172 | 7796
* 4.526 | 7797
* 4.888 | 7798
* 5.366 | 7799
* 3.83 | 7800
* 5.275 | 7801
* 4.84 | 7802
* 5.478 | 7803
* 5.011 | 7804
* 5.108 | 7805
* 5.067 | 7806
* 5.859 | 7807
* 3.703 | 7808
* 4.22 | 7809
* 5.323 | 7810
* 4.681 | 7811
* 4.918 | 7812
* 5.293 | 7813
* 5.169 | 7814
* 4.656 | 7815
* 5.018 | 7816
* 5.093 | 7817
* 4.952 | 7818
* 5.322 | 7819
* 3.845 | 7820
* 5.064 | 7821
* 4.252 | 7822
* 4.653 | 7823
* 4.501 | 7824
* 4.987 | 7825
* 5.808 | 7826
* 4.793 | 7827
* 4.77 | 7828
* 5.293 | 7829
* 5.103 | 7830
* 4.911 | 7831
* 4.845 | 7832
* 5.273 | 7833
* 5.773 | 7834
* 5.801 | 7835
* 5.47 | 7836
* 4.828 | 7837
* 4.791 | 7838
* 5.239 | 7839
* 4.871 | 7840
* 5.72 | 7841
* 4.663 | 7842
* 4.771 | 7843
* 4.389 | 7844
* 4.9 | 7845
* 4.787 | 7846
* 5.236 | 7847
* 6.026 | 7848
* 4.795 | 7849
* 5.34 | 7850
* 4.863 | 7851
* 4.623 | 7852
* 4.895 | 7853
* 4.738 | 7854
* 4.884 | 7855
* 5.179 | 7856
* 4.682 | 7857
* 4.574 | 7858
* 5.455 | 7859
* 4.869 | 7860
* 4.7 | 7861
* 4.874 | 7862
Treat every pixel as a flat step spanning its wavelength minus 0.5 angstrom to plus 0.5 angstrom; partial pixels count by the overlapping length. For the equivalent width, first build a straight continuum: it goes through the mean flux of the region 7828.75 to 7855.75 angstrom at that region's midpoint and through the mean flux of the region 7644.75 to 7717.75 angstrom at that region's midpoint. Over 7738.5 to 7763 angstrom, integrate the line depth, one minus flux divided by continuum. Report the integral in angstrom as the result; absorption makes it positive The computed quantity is 4.94 angstrom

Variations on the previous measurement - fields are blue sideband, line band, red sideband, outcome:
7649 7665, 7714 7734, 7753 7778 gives -4.0 angstrom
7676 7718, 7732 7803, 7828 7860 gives 6.3 angstrom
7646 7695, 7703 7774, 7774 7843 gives 7.9 angstrom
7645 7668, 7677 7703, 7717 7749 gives -0.8 angstrom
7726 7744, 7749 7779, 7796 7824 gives 6.3 angstrom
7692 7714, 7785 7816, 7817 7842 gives 0.2 angstrom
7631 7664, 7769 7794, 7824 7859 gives 1.8 angstrom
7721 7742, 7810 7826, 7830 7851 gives 0.7 angstrom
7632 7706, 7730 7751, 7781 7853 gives 1.1 angstrom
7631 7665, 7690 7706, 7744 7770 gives -0.8 angstrom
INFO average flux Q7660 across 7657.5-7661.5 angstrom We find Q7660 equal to 3.92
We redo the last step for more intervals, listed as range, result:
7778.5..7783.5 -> 4.96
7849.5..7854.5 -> 4.89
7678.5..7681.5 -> 5.51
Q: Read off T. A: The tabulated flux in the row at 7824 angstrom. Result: 4.501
